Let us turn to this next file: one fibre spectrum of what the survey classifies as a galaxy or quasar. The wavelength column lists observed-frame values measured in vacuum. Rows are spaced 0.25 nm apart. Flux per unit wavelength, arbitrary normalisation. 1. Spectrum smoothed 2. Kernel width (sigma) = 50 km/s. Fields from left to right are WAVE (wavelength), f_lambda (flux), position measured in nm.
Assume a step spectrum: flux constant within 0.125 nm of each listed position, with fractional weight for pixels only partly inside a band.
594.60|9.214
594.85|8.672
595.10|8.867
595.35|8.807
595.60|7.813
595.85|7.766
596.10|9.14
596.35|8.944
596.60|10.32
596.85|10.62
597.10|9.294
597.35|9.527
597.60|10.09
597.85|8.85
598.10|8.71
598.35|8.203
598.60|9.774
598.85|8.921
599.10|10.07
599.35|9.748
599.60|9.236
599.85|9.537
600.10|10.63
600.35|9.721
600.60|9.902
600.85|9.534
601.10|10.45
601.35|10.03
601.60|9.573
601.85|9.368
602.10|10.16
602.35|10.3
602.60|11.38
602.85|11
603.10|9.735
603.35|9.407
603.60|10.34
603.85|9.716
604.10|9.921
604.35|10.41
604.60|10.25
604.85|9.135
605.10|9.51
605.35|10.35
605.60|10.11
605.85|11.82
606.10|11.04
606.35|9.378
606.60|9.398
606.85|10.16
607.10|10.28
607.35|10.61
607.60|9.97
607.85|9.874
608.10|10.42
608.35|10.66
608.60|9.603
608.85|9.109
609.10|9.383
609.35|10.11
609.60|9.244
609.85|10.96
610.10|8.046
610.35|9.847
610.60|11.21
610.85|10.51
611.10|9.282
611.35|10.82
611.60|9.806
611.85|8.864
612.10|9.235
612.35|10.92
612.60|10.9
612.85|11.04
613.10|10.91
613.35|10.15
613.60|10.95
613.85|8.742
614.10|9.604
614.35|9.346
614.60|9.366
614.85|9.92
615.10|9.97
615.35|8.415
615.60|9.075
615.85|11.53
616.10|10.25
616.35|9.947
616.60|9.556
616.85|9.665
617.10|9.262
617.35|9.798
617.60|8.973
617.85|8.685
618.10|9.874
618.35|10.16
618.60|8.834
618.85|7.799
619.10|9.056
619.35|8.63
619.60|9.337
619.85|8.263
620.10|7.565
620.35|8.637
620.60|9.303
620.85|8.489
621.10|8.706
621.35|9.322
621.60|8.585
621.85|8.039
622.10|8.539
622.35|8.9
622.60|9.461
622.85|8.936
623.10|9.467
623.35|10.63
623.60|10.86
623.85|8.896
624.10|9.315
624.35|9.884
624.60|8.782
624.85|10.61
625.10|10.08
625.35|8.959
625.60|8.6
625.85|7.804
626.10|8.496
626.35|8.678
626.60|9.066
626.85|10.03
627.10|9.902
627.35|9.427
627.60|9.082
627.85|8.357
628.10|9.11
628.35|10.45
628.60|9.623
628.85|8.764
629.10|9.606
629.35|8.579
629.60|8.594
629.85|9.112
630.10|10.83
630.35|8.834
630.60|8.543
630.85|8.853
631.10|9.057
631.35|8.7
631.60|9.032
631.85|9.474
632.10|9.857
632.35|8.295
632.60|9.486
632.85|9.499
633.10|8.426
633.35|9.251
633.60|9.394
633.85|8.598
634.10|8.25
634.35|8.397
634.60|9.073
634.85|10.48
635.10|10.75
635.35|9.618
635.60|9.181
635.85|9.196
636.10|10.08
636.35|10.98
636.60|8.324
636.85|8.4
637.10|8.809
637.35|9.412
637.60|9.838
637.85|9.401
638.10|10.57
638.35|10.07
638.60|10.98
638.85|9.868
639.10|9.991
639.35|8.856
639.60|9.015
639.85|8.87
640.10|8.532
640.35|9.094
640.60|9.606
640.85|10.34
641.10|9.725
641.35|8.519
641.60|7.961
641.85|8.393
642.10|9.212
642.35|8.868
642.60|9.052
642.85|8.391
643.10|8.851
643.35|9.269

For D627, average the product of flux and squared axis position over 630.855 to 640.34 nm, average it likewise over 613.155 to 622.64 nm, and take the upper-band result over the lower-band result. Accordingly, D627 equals 1.1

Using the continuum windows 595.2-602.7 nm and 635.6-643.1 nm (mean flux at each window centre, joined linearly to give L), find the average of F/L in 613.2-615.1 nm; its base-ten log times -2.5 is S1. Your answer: -0.03 mag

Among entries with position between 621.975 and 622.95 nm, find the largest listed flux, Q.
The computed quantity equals 9.461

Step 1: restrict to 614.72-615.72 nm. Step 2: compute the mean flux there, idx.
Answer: 9.35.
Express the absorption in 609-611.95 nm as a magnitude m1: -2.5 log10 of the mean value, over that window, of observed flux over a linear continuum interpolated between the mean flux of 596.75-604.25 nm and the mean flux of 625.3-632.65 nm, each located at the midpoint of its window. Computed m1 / -0.03 mag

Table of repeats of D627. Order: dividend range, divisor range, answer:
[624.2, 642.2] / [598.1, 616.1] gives 1.01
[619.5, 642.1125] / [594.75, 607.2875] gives 1.04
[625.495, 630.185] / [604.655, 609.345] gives 0.97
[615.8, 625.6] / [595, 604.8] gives 1.03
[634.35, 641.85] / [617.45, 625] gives 1.10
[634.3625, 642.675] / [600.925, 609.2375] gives 1.04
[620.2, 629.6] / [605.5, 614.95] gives 0.96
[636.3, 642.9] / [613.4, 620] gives 1.06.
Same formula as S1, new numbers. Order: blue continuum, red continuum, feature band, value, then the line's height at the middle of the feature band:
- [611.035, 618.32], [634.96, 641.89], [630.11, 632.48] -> 0.06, 9.57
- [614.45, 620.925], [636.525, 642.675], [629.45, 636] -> 0.01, 9.27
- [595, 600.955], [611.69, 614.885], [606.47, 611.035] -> -0.02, 9.8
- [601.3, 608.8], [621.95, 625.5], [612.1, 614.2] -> -0.05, 9.85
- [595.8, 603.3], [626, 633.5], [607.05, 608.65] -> -0.07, 9.55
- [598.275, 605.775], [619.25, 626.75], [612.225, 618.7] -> -0.06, 9.35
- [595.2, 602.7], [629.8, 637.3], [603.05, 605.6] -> -0.05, 9.49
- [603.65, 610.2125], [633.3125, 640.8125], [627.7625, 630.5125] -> 0.04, 9.59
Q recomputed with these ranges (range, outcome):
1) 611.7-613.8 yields 11.04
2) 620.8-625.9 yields 10.86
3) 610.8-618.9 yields 11.53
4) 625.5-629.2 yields 10.45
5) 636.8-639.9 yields 10.98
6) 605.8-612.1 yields 11.82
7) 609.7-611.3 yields 11.21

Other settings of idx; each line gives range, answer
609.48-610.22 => 9.43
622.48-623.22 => 9.29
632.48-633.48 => 9.17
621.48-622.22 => 8.39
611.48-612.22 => 9.3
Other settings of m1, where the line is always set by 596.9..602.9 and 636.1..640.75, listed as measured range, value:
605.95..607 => -0.04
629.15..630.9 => 0.05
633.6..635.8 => 0.03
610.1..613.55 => -0.06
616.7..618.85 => 0.04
